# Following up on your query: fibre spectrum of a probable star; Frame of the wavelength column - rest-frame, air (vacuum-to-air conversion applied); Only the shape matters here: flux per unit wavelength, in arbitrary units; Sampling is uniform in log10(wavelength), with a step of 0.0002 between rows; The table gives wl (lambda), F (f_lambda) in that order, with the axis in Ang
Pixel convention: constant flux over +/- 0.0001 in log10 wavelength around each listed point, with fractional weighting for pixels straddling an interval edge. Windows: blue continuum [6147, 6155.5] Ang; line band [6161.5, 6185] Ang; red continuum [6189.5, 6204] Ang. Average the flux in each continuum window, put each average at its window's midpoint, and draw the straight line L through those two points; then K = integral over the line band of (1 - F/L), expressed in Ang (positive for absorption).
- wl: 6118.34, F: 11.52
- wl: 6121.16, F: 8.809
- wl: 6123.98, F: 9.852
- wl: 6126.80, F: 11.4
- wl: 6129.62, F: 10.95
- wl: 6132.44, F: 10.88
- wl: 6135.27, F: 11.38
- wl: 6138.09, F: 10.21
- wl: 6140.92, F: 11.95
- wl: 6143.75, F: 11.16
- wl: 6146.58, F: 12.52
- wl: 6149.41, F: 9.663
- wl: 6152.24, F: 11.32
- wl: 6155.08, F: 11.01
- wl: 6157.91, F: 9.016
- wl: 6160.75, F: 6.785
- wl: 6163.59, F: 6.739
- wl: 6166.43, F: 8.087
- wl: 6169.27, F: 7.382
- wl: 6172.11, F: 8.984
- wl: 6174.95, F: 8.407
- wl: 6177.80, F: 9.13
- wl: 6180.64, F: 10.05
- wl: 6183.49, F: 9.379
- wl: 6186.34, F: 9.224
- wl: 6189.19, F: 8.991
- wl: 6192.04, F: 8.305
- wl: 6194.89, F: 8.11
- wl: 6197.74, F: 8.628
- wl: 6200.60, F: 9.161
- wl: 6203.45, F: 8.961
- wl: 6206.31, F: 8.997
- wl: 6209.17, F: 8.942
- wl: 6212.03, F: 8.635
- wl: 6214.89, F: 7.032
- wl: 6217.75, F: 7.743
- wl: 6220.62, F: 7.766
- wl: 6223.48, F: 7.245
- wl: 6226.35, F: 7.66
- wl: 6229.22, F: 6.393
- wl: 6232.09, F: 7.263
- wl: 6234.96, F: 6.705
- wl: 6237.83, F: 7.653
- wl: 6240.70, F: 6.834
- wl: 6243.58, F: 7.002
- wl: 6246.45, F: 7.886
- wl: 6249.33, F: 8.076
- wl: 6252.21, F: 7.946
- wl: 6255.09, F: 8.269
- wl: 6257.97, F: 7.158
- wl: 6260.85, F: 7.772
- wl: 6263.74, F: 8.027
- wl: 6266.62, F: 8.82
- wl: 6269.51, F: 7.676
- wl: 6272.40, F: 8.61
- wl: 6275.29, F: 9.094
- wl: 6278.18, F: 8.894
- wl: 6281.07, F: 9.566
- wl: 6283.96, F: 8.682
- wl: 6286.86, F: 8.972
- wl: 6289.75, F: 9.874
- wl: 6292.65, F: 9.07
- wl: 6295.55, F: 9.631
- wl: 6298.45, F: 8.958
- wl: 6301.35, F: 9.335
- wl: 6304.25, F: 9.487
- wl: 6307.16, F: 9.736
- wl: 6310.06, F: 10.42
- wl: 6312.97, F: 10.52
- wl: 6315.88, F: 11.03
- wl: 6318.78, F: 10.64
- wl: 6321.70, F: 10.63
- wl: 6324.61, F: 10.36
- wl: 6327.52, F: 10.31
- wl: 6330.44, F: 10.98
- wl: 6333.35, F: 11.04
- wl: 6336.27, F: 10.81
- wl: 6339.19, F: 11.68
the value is 3.0 Ang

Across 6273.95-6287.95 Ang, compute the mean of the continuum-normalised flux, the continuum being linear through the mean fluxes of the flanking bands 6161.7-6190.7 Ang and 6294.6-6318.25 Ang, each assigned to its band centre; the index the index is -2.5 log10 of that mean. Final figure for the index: 0.073 mag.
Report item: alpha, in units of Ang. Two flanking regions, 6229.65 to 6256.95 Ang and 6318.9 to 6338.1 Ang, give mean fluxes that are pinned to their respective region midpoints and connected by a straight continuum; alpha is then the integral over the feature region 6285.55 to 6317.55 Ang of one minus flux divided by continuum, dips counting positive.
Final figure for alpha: -0.2 Ang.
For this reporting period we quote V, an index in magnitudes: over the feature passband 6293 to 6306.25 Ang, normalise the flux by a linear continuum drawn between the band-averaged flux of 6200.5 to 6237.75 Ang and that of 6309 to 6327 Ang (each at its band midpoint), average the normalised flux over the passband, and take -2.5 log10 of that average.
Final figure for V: 0.08 mag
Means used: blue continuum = 7.83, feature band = 9.34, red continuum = 10.6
